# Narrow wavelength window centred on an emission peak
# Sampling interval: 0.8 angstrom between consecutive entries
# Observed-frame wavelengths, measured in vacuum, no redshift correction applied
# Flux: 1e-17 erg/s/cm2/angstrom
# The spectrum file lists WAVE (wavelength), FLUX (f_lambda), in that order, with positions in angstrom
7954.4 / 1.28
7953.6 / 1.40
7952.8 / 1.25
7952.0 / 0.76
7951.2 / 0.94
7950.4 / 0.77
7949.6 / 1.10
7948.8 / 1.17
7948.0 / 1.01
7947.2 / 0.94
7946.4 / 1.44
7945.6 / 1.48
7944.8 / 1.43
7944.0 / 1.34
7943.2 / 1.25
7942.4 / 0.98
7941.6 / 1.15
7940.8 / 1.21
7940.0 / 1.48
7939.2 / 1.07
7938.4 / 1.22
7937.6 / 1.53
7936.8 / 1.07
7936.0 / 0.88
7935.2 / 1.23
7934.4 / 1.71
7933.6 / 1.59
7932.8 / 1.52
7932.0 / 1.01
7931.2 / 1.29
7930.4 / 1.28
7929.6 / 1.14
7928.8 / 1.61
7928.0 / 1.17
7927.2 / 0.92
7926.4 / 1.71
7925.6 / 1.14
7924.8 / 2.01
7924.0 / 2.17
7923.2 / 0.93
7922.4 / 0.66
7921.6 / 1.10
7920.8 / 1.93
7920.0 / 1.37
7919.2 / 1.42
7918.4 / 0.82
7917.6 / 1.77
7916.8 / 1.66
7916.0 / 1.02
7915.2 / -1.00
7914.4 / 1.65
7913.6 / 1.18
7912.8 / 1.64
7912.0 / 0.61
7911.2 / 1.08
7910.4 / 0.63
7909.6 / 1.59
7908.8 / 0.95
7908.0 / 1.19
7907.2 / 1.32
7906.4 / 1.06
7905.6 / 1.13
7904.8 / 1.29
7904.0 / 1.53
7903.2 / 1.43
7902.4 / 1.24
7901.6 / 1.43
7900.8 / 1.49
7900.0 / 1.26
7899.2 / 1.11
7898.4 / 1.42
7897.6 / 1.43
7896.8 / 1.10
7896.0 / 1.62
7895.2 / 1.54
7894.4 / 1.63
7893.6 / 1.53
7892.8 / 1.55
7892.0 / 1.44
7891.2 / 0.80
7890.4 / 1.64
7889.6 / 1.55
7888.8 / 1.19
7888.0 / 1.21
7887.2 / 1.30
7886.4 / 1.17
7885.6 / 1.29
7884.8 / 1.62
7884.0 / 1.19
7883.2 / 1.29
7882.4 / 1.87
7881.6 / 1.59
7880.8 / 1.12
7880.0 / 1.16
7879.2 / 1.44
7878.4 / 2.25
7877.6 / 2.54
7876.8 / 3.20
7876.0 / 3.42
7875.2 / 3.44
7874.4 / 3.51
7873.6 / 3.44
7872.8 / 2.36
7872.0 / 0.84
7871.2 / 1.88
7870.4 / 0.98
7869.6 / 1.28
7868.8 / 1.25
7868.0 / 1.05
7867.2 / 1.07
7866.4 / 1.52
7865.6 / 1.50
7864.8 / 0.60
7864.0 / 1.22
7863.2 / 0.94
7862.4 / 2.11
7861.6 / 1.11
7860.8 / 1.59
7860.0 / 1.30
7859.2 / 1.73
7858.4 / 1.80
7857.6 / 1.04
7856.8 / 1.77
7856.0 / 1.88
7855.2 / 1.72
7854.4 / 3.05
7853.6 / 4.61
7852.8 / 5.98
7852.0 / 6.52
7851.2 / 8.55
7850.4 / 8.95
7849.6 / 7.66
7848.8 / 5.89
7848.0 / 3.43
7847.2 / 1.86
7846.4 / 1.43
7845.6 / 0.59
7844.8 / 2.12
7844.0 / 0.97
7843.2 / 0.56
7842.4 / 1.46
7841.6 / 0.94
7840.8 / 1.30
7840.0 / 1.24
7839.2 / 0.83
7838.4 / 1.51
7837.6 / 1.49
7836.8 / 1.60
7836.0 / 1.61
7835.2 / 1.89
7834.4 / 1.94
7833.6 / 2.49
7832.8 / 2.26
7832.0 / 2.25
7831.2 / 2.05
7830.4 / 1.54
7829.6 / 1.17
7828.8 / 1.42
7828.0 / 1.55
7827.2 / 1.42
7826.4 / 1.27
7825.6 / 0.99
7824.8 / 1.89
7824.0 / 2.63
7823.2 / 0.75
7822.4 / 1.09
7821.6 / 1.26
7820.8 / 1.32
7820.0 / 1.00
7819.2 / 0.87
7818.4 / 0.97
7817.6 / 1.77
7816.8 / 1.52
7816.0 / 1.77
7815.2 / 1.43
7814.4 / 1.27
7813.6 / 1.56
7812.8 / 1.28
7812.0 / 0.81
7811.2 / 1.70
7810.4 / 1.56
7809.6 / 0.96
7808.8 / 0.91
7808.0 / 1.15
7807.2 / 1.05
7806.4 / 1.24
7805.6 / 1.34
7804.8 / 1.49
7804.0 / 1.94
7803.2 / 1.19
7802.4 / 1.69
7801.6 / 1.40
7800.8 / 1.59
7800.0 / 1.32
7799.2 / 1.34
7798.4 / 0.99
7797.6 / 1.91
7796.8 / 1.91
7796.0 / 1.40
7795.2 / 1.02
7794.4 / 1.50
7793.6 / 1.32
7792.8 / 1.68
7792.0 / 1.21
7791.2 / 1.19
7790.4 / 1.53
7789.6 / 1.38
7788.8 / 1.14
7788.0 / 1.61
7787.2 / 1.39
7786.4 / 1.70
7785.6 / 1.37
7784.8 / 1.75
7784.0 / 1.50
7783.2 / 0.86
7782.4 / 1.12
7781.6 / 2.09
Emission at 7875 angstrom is [N II] 6583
